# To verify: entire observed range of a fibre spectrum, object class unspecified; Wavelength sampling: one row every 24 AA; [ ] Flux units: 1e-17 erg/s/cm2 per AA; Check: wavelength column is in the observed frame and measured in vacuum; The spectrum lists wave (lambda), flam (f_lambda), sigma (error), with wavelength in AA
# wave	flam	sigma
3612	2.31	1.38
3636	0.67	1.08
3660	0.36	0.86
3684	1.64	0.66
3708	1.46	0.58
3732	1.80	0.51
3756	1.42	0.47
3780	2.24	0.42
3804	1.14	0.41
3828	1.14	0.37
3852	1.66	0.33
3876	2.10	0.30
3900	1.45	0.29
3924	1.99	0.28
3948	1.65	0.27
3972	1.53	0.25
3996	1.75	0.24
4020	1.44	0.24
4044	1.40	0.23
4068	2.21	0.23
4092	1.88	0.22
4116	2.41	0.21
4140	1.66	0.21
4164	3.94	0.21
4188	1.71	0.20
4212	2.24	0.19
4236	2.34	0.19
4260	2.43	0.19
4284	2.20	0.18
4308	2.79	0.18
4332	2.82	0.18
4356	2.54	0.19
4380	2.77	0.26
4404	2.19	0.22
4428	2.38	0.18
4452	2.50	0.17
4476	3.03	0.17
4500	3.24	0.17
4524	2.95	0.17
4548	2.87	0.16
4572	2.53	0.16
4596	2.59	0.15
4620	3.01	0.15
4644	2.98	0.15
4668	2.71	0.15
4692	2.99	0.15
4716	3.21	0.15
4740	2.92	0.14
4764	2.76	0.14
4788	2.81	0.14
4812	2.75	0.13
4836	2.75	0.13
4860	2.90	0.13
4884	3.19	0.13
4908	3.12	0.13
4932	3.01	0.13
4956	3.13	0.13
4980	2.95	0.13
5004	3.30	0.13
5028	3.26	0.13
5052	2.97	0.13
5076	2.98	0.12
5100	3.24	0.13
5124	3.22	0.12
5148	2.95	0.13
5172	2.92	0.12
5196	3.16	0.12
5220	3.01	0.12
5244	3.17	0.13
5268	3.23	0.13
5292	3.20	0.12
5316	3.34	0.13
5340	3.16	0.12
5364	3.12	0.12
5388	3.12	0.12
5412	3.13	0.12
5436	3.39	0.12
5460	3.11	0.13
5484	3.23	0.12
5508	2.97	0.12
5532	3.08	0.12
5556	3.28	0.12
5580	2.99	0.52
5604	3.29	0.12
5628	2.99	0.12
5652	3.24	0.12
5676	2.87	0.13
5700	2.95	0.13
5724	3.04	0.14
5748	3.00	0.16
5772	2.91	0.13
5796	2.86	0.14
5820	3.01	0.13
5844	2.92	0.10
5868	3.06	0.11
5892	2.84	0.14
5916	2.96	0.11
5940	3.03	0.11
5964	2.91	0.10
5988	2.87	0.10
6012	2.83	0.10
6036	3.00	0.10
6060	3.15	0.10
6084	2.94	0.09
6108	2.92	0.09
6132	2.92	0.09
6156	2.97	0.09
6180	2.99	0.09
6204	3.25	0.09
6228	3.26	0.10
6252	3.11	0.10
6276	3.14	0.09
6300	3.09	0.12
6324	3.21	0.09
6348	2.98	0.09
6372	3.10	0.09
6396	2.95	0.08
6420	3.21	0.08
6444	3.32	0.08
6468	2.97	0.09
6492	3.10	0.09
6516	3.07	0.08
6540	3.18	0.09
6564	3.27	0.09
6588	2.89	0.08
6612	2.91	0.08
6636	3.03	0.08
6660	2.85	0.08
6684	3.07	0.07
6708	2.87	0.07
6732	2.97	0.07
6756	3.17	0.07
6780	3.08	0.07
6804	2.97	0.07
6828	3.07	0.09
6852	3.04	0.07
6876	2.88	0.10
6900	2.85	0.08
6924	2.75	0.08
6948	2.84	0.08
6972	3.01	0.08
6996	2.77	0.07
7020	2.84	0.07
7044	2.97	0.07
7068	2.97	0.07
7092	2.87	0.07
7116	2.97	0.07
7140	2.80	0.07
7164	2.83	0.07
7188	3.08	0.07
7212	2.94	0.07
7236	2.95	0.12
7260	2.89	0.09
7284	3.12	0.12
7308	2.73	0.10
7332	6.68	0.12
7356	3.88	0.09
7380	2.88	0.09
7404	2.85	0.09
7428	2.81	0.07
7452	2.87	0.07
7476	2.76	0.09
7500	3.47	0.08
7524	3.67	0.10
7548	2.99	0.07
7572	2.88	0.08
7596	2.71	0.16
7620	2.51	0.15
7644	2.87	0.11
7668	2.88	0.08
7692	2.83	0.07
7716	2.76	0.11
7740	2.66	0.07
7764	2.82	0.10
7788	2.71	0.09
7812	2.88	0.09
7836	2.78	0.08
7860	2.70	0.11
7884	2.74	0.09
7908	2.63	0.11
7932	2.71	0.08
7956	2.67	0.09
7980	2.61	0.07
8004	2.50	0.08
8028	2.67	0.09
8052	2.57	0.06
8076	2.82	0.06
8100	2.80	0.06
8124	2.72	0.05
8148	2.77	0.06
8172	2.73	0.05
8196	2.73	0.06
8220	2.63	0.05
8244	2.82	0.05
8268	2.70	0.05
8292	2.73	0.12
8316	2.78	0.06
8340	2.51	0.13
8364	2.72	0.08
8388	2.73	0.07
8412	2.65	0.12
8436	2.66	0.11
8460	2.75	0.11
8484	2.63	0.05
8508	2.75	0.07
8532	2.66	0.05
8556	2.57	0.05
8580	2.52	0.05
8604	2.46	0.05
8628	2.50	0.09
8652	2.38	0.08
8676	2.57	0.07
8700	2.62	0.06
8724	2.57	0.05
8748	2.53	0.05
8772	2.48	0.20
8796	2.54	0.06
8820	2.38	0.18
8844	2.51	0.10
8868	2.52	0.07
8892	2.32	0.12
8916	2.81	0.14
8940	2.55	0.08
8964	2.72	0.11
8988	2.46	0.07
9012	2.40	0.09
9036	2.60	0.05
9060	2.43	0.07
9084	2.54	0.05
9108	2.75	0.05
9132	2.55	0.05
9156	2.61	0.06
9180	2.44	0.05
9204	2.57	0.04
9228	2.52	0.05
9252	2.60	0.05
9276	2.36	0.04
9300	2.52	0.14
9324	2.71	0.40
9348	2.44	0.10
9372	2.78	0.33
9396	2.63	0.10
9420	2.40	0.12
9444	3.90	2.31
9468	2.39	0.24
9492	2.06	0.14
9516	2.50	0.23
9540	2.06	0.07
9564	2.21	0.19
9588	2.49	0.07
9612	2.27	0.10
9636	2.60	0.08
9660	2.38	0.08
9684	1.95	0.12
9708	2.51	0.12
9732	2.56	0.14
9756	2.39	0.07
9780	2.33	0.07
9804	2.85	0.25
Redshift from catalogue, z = 0.12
